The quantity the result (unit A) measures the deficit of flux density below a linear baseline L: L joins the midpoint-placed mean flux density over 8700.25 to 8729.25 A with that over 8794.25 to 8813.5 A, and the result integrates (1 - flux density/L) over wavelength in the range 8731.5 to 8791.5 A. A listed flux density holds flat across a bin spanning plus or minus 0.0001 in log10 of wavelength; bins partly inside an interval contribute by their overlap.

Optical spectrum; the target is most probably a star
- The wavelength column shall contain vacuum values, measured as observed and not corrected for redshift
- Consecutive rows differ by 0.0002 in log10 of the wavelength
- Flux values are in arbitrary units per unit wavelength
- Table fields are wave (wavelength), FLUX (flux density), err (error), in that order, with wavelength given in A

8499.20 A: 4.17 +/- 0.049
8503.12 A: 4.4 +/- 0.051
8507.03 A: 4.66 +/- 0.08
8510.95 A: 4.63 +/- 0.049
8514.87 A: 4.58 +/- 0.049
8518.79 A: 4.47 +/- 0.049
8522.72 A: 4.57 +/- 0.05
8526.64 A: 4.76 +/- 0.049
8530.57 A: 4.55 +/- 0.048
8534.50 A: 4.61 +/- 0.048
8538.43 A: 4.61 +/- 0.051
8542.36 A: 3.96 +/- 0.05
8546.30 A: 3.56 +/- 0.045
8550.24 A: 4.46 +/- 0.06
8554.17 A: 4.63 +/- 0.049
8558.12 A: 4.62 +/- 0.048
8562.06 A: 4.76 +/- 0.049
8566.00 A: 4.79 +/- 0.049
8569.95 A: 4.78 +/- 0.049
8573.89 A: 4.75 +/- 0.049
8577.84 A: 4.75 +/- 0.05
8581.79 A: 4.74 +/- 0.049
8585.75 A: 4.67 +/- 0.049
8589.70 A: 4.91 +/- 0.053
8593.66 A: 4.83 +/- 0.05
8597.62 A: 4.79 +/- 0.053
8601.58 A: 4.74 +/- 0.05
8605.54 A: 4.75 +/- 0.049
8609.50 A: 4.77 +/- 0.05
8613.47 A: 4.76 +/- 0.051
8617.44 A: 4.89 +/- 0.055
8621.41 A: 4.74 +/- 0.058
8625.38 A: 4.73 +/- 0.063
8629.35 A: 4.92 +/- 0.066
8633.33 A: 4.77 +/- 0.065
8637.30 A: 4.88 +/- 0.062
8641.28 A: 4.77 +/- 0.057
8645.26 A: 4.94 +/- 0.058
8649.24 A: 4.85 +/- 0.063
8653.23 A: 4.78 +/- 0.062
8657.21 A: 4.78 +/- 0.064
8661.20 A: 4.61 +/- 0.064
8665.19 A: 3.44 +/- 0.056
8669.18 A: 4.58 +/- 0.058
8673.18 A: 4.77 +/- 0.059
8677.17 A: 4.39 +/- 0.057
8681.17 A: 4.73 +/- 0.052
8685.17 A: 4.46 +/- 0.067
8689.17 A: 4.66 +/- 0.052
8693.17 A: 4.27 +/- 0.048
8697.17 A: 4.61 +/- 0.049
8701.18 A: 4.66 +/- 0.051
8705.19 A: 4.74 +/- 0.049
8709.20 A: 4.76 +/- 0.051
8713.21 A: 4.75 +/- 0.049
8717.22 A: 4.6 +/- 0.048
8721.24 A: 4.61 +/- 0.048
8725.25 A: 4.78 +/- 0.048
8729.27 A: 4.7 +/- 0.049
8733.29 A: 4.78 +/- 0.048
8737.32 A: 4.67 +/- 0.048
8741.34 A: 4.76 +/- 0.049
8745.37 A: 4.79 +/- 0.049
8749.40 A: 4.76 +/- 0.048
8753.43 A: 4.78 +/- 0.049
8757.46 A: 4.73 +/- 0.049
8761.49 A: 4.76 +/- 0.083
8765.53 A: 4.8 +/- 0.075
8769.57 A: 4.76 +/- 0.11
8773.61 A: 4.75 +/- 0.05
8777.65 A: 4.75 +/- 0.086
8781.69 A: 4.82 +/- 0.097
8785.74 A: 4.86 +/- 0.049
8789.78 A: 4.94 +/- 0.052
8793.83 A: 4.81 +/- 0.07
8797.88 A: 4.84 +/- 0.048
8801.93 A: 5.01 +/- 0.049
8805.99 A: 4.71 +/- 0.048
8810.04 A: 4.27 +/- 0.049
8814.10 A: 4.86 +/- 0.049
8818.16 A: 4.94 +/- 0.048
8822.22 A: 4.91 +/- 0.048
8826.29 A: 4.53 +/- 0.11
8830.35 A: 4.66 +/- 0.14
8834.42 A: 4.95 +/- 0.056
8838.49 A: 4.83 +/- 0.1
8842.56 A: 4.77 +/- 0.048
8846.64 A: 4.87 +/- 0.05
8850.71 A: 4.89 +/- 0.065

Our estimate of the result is -0.8 A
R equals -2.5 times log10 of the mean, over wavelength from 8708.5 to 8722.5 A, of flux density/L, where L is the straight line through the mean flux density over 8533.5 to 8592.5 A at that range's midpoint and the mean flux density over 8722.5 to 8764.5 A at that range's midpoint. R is 0.01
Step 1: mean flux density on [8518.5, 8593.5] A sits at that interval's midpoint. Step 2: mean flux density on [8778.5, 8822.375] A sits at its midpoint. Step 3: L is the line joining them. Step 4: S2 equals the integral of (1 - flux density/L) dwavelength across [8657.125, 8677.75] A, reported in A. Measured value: 1.3 A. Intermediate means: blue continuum 4.58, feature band 4.4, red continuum 4.81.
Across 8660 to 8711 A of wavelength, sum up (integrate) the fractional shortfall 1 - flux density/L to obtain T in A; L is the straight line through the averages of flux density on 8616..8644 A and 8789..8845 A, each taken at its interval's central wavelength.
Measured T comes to 3.1 A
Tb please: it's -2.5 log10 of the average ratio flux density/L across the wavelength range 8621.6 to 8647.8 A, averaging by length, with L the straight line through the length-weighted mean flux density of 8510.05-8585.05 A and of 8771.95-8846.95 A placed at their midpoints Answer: -0.04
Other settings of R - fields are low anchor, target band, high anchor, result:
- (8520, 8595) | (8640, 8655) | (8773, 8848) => -0.04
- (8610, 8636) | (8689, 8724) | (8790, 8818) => 0.04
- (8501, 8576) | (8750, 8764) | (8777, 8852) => 0.00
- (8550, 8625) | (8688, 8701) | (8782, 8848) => 0.06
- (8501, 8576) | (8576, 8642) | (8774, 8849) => -0.04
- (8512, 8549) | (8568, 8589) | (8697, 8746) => -0.06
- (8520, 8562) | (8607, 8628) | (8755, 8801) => -0.05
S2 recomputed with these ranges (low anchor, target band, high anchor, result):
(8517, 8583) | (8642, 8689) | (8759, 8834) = 0.7 A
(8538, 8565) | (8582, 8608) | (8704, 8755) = -1.9 A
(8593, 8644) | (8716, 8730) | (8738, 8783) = 0.3 A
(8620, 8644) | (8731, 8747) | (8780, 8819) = 0.2 A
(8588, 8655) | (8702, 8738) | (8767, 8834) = 0.6 A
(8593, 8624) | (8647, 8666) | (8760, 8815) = 0.9 A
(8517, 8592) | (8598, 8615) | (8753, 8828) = -0.5 A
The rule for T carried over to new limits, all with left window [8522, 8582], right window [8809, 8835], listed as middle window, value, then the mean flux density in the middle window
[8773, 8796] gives -0.6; 4.83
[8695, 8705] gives 0.0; 4.65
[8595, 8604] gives -0.4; 4.77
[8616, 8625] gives -0.4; 4.8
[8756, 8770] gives -0.2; 4.76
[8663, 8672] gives 1.0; 4.09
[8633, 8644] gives -0.5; 4.82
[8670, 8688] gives 0.2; 4.59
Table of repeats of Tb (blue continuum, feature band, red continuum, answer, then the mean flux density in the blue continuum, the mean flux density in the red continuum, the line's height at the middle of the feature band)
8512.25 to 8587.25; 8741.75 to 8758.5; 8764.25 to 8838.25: -0.01 mag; 4.56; 4.79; 4.74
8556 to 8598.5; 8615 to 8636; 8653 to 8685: -0.04 mag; 4.76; 4.49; 4.62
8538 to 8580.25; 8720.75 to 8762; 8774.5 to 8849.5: -0.01 mag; 4.51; 4.8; 4.72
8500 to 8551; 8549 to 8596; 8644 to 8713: -0.06 mag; 4.44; 4.59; 4.49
